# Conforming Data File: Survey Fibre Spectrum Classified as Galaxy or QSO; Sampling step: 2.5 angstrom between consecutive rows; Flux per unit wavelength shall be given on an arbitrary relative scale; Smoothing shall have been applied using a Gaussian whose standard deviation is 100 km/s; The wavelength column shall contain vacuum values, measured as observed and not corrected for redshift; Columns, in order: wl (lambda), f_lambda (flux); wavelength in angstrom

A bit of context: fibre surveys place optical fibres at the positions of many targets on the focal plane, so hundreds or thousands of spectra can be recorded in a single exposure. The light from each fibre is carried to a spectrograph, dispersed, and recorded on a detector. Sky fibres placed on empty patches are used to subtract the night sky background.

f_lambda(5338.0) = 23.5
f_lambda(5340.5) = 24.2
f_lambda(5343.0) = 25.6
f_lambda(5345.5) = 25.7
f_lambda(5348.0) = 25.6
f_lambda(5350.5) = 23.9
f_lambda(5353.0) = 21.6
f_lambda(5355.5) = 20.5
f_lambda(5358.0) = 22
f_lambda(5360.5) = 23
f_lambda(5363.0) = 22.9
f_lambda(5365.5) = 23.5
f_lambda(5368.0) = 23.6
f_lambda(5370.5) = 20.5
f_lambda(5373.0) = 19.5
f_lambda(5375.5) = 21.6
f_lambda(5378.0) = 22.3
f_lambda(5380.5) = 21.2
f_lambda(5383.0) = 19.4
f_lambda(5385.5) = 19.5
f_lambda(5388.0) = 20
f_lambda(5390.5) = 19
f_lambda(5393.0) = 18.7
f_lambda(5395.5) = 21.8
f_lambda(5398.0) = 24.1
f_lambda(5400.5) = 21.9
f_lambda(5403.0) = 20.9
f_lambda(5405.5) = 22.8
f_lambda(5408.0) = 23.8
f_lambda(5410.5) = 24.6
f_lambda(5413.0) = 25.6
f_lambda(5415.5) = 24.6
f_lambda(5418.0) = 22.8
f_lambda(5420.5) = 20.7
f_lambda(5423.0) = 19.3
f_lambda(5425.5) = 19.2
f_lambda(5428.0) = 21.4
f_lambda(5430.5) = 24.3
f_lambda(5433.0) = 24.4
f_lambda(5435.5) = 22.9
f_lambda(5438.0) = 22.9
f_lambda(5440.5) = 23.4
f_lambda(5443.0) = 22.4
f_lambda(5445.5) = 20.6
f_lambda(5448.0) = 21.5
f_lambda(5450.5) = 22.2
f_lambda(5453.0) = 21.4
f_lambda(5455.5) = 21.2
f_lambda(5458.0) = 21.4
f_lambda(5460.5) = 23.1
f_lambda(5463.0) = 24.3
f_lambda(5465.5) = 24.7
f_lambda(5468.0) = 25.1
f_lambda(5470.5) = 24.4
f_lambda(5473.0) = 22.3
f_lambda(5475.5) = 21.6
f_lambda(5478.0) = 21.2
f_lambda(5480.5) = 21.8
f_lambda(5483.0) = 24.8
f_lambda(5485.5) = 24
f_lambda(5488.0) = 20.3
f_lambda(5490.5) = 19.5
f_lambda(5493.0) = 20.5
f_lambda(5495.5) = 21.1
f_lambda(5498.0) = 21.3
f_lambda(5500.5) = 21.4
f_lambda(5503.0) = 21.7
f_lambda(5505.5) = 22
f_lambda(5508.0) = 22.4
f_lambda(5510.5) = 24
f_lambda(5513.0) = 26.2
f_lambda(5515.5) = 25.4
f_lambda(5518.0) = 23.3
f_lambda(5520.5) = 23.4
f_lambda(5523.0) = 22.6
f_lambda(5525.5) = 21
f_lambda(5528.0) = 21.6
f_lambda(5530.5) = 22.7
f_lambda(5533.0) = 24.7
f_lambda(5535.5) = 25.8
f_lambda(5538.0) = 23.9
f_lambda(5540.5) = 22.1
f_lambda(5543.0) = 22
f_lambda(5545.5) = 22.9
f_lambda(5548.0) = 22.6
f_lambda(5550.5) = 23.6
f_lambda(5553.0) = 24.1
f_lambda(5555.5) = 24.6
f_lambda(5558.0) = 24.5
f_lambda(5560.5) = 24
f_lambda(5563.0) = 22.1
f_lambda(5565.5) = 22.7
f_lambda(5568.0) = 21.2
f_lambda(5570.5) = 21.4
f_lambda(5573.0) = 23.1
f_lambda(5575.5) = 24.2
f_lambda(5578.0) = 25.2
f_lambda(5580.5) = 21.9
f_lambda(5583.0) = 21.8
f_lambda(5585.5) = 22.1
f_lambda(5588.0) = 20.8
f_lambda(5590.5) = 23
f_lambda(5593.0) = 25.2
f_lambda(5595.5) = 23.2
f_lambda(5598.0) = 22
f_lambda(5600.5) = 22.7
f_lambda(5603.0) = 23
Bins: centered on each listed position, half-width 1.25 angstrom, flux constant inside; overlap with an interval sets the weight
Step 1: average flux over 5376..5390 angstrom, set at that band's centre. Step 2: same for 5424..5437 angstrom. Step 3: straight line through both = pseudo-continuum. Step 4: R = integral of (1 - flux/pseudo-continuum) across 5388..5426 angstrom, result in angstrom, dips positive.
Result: -1.0 angstrom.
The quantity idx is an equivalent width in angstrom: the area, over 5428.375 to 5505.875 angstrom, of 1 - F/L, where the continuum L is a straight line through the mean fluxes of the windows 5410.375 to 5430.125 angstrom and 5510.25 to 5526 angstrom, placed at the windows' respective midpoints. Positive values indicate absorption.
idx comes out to 2.0 angstrom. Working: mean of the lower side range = 22.2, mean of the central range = 22.4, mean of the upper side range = 23.8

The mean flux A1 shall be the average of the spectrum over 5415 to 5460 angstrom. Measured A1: 22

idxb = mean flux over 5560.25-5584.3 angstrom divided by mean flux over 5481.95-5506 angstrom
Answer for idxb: 1.1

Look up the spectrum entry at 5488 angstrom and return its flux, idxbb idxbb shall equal 20.3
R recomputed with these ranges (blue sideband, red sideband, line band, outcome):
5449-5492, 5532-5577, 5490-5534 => 0.7 angstrom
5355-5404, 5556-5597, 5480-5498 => 0.4 angstrom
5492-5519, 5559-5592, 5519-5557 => -0.9 angstrom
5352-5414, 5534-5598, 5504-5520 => -0.8 angstrom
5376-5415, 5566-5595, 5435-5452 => -0.2 angstrom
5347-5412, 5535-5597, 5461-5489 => -0.8 angstrom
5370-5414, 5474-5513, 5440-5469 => -1.0 angstrom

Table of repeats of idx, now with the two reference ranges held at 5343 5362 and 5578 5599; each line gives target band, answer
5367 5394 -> 3.24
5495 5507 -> 0.72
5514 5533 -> -0.14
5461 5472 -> -0.69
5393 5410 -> 0.62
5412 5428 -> 0.84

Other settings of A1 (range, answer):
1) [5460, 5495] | 22.6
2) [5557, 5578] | 23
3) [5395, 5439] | 22.7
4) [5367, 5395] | 20.5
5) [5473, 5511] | 21.8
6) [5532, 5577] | 23.3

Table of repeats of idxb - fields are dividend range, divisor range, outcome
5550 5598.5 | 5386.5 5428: 1.06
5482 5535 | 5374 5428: 1.05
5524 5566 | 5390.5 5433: 1.04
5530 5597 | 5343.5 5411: 1.05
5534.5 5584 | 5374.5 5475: 1.04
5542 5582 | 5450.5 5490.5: 1.02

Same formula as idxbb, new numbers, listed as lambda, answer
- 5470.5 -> 24.4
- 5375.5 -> 21.6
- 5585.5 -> 22.1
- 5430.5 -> 24.3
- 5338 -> 23.5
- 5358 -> 22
